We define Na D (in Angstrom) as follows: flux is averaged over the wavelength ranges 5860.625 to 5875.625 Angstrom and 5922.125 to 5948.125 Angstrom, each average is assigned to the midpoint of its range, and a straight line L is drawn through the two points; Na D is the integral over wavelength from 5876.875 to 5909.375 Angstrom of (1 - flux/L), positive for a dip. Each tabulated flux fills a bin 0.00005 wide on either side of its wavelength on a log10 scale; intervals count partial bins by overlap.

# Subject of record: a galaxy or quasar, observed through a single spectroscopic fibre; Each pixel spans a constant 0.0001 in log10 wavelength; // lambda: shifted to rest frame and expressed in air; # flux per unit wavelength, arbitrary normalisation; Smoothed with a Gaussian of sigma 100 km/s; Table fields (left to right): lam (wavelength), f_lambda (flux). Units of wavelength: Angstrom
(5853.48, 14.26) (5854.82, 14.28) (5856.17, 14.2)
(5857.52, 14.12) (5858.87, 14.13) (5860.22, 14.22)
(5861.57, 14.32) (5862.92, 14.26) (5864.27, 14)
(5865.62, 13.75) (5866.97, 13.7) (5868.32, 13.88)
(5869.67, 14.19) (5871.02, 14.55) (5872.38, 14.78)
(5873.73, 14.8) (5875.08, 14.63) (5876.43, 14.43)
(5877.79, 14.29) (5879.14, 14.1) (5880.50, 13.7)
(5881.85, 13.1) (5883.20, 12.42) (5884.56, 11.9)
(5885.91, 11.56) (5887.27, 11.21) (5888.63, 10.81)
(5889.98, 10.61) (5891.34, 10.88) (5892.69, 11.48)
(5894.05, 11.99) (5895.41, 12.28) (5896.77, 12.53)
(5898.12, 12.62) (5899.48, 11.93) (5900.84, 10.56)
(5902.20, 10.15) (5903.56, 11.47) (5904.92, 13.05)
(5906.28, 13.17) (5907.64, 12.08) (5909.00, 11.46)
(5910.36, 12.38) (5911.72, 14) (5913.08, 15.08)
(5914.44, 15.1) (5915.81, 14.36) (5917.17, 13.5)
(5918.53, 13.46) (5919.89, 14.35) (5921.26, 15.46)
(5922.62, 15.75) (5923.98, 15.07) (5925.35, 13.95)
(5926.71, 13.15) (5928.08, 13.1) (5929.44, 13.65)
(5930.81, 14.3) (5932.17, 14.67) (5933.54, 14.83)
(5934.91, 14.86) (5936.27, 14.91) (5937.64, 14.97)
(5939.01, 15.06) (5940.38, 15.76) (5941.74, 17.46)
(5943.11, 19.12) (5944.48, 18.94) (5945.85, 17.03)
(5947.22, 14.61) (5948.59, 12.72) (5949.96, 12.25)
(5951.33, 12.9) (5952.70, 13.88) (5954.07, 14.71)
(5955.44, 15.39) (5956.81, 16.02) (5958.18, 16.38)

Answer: 5.69 Angstrom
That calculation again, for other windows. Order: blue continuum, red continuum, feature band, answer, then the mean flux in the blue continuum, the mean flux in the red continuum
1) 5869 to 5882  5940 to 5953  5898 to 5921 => 3.0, 14.3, 15.5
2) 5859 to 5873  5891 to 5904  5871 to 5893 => 0.1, 14.2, 11.6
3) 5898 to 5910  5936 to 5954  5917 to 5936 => -0.8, 11.8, 15.3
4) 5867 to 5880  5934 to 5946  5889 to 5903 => 3.3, 14.4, 16.4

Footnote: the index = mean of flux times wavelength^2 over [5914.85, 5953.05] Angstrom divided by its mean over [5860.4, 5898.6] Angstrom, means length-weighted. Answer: 1.15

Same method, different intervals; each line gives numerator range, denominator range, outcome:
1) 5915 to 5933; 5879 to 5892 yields 1.21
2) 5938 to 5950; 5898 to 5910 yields 1.38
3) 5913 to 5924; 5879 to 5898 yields 1.23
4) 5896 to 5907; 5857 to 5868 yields 0.86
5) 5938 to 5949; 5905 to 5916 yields 1.24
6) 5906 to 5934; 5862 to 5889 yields 1.05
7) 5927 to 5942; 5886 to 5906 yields 1.29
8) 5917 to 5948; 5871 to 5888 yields 1.15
